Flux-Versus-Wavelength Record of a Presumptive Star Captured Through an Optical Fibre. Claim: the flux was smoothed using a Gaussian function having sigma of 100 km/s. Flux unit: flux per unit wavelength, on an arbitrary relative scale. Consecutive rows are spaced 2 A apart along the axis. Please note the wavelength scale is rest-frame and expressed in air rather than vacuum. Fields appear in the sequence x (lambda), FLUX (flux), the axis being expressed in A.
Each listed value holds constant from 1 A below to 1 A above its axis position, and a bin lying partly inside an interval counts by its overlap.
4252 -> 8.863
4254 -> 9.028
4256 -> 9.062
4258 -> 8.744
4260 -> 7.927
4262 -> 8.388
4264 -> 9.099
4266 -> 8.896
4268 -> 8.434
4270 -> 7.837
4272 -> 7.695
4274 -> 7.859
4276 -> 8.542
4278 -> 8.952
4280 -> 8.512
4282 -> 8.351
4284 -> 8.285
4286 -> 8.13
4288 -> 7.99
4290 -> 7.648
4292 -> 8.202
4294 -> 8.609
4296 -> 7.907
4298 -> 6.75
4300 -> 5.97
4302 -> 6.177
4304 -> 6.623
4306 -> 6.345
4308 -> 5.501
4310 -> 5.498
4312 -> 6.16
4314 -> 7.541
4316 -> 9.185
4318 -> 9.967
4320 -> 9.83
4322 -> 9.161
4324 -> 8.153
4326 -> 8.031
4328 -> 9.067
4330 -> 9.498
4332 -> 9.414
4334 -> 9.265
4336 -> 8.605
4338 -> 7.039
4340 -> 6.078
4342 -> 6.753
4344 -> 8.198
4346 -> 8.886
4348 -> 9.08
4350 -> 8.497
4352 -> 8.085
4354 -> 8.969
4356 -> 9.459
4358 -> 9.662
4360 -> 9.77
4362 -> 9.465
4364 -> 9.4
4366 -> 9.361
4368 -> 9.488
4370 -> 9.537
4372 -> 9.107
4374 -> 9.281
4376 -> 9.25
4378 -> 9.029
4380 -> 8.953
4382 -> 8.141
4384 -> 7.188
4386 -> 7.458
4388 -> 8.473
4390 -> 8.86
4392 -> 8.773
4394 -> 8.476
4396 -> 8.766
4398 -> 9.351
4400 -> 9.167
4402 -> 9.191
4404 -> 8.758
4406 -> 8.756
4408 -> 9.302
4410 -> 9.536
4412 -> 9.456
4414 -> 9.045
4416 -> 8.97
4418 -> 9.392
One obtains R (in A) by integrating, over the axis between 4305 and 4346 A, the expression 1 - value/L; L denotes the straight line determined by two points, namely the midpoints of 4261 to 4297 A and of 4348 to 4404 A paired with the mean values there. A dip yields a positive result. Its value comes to 2.9 A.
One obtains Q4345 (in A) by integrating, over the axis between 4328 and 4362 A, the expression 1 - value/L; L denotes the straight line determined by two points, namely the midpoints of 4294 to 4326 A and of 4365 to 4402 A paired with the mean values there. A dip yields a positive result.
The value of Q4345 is -2.2 A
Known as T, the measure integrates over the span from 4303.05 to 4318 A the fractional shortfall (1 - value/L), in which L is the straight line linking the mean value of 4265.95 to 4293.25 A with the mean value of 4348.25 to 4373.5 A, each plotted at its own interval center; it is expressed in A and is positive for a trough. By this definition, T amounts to 2.9 A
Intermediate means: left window 8.22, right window 9.23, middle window 6.91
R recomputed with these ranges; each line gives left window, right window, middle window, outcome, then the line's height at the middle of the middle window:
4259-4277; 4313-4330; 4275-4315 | 5.59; 8.6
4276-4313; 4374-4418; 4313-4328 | -2.19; 7.73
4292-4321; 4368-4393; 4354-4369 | -2.03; 8.35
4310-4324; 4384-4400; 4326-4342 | 0.23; 8.42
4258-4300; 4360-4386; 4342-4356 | 0.37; 8.77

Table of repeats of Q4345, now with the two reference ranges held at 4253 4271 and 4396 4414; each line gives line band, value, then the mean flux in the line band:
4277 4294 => 0.8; 8.28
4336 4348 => 1.7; 7.63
